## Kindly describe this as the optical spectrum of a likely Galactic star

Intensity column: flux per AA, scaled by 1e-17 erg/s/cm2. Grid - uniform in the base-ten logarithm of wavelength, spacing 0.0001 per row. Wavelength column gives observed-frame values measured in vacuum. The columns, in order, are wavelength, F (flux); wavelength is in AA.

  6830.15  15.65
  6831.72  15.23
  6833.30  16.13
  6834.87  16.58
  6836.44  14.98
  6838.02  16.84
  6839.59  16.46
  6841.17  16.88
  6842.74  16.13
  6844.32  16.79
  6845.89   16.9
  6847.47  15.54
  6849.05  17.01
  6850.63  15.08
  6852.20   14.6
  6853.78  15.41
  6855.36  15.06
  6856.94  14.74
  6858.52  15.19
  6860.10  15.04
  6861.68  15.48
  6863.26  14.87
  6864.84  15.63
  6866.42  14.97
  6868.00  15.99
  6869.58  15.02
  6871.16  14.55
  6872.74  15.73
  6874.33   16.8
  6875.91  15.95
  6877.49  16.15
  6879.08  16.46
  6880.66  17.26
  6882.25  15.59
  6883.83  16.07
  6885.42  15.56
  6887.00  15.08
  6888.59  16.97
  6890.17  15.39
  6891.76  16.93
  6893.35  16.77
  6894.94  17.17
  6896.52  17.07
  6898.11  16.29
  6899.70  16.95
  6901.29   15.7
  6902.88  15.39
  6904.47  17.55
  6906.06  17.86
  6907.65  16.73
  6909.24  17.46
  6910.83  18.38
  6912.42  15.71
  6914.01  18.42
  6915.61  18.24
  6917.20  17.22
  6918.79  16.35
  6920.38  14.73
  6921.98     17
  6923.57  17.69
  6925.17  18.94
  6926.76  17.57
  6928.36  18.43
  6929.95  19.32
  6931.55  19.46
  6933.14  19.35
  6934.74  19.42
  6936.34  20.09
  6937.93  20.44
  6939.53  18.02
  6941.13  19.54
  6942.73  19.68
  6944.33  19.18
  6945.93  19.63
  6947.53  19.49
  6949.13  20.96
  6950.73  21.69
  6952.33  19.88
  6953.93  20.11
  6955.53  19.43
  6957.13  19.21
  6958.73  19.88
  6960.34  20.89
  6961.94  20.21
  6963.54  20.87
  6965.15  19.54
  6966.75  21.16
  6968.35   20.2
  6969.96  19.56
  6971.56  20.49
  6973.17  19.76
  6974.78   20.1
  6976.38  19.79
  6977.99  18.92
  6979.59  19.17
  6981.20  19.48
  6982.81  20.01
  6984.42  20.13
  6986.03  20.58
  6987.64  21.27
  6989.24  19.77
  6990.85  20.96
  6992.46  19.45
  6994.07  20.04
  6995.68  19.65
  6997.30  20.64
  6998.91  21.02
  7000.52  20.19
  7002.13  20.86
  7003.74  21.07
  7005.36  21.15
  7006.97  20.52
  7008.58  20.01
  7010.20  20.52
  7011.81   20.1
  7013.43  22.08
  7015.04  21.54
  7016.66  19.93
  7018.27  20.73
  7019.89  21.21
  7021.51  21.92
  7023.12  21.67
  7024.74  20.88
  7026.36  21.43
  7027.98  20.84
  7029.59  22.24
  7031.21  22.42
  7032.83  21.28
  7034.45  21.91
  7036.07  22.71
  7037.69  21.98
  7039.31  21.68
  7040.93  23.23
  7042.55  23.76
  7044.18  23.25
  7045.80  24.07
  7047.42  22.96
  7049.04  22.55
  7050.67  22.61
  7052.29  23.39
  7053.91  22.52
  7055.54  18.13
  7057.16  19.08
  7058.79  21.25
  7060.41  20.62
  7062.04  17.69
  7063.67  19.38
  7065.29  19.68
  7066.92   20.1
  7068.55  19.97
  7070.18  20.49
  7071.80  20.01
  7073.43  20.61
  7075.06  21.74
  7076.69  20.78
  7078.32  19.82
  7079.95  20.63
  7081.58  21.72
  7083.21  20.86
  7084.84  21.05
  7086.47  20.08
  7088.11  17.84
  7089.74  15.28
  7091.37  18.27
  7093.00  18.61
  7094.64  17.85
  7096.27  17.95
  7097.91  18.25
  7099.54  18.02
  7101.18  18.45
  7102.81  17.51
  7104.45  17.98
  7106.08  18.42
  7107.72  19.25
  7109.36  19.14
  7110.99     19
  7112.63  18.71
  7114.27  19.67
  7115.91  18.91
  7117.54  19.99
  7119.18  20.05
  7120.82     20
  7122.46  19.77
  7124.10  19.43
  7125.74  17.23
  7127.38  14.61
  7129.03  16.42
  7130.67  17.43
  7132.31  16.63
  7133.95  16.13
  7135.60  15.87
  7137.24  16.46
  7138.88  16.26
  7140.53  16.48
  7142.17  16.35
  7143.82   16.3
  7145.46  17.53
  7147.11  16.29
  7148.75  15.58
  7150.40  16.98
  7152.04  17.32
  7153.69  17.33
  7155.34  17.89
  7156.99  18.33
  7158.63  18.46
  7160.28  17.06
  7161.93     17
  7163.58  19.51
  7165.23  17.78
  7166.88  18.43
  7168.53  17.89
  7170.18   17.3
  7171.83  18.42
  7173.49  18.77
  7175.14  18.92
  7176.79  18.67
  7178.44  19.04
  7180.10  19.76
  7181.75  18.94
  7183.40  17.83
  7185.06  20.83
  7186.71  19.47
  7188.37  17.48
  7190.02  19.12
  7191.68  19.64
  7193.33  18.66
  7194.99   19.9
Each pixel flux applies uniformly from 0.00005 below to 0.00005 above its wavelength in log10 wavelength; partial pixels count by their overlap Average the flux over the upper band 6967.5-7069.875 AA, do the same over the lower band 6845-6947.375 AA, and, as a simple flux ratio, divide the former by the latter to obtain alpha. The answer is 1.2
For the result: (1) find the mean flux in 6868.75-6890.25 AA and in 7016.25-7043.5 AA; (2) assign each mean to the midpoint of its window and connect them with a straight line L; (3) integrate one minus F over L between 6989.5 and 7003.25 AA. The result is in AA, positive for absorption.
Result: 0.1 AA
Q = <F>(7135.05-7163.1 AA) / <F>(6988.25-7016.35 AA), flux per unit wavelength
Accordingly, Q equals 0.82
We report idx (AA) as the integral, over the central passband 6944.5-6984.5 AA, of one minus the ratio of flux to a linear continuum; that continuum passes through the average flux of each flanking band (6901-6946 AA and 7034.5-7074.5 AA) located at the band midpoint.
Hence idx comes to -1.96 AA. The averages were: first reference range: 18.1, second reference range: 21.3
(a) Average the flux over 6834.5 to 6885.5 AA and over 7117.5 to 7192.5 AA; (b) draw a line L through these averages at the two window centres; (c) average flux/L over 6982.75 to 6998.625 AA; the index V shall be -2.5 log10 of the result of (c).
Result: -0.21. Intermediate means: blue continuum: 15.8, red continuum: 17.9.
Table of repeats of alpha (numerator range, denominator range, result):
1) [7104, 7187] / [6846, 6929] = 1.10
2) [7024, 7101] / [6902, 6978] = 1.09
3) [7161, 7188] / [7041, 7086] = 0.88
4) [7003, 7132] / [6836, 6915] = 1.25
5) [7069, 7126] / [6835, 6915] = 1.19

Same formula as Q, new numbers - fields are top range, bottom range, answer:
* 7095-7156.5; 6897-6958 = 0.97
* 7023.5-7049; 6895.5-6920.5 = 1.32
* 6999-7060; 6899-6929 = 1.26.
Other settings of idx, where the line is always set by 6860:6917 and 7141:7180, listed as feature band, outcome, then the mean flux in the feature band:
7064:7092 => -4.26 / 19.9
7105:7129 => -1.74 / 18.8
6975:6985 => -1.66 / 19.6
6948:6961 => -2.77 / 20.2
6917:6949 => -4.03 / 18.7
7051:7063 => -2.27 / 20.5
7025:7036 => -3.00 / 21.7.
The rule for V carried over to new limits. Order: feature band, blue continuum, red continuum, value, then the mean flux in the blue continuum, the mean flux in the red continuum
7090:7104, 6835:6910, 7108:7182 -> -0.027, 16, 17.9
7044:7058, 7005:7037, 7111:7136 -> -0.085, 21.3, 18.1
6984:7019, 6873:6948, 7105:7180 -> -0.168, 17.5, 17.9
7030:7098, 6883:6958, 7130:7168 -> -0.186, 18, 17.1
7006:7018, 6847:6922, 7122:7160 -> -0.242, 16.1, 17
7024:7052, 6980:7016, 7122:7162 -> -0.149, 20.5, 17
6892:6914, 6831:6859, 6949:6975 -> 0.069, 15.9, 20.2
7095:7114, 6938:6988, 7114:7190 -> -0.002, 20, 17.9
